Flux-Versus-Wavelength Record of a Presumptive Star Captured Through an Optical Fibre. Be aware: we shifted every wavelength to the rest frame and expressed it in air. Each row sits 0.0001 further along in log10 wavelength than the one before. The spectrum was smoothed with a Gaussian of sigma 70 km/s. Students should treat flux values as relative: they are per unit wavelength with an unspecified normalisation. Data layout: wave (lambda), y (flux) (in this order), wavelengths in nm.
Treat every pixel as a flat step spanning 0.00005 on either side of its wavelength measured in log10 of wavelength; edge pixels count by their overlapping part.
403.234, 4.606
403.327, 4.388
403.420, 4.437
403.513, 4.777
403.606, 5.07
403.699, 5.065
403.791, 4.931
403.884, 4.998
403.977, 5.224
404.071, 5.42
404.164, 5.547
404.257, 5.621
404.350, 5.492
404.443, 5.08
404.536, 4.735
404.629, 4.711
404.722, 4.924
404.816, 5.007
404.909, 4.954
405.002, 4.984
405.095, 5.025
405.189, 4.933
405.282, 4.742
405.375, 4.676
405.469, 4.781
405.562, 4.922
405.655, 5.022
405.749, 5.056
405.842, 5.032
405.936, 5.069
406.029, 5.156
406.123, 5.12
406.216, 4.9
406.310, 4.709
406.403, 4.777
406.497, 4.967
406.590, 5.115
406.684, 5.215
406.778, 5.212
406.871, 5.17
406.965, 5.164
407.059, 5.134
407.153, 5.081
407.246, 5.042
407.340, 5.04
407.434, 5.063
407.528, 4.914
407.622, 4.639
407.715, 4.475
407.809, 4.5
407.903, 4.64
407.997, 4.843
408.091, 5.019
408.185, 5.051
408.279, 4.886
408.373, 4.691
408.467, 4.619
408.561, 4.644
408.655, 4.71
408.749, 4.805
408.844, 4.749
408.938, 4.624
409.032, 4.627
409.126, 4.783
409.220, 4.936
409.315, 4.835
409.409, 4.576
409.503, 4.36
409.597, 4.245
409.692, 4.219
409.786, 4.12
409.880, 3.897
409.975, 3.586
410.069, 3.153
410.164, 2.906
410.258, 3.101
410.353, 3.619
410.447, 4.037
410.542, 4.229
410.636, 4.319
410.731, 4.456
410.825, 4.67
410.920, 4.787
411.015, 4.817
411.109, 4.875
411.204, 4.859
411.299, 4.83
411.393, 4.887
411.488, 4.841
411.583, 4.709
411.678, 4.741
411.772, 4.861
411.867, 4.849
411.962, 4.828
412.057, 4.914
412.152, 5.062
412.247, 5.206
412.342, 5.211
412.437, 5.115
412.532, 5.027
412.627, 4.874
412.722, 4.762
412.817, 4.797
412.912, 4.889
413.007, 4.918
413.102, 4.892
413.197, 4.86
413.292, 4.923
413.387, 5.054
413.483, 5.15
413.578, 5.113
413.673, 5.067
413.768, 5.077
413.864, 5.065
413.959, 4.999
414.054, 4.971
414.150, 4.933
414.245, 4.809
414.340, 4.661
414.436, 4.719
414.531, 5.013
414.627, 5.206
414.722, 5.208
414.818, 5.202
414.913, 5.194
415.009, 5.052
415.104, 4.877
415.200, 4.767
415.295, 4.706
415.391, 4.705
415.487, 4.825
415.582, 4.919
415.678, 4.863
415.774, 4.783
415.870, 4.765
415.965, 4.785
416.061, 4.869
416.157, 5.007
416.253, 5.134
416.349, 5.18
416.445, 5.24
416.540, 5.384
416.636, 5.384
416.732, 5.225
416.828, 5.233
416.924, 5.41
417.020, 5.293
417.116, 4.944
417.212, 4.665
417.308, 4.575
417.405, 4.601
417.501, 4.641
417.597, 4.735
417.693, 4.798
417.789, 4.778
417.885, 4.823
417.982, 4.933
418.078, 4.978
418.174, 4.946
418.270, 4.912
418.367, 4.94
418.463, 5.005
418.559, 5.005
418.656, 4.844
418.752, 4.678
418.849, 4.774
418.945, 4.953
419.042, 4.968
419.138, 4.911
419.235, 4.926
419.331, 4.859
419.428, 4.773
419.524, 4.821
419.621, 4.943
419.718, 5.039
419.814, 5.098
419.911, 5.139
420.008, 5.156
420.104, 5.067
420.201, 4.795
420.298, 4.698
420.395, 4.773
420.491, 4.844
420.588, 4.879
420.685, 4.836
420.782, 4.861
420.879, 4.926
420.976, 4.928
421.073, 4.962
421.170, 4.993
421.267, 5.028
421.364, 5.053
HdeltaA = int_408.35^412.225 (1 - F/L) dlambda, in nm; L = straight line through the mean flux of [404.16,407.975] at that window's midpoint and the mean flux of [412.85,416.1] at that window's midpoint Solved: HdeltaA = 0.38 nm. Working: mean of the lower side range 4.98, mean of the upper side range 4.94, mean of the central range 4.48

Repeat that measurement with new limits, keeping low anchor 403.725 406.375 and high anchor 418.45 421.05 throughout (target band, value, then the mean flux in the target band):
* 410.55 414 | 0.05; 4.89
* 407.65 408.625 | 0.05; 4.74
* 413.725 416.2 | 0.01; 4.92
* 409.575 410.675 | 0.27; 3.77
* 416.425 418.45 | -0.02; 4.97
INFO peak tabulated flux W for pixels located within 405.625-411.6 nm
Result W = 5.215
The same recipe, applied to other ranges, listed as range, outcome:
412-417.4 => 5.41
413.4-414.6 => 5.15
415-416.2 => 5.052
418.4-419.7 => 5.005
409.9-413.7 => 5.211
